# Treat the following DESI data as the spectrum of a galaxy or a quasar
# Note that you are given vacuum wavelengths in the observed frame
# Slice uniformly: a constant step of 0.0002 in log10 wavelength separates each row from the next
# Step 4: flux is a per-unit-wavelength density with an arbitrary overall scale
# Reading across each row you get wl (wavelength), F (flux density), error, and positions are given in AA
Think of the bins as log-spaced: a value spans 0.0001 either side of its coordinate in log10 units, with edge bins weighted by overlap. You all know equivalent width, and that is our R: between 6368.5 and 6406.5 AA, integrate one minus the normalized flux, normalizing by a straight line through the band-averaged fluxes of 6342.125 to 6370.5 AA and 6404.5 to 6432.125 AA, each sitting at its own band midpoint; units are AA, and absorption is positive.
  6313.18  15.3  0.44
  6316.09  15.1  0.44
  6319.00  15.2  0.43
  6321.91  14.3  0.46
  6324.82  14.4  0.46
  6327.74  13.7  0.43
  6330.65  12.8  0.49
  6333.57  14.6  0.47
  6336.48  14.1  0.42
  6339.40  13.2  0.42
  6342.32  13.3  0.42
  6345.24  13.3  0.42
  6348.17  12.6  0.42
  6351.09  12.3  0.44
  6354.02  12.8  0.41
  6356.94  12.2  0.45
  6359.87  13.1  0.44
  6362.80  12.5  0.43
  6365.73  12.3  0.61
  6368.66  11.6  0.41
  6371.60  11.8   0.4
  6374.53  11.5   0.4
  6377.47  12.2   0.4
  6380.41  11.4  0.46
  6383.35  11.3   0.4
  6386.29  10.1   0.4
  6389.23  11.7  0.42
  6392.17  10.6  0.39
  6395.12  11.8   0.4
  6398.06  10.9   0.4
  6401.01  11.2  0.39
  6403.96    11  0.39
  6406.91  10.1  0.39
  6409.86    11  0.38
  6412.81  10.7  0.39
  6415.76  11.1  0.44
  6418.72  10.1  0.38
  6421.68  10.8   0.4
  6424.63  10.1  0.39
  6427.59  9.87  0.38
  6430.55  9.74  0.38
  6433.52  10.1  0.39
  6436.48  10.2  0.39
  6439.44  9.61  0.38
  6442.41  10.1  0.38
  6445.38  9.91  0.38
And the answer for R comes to 0.7 AA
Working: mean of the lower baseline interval 12.6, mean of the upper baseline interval 10.4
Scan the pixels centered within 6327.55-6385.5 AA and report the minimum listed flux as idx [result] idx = 11.3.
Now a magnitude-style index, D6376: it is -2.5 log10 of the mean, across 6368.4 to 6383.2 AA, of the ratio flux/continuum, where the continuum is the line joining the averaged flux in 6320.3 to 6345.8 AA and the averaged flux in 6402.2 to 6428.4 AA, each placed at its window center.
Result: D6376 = 0.040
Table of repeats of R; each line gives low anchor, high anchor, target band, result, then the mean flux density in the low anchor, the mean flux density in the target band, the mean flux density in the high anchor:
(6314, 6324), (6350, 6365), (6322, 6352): 0.7 AA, 14.9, 13.5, 12.6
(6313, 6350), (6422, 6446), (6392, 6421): 0.5 AA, 13.9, 10.9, 10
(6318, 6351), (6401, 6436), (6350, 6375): 0.7 AA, 13.7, 12.3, 10.4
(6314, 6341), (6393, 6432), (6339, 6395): 2.1 AA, 14.2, 12.1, 10.6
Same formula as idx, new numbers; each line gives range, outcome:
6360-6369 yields 11.6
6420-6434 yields 9.74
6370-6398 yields 10.1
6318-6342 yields 12.8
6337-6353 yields 12.3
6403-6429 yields 9.87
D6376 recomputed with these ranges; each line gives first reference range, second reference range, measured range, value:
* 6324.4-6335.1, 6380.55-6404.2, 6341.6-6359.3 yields 0.02 mag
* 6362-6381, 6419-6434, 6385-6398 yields 0.02 mag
